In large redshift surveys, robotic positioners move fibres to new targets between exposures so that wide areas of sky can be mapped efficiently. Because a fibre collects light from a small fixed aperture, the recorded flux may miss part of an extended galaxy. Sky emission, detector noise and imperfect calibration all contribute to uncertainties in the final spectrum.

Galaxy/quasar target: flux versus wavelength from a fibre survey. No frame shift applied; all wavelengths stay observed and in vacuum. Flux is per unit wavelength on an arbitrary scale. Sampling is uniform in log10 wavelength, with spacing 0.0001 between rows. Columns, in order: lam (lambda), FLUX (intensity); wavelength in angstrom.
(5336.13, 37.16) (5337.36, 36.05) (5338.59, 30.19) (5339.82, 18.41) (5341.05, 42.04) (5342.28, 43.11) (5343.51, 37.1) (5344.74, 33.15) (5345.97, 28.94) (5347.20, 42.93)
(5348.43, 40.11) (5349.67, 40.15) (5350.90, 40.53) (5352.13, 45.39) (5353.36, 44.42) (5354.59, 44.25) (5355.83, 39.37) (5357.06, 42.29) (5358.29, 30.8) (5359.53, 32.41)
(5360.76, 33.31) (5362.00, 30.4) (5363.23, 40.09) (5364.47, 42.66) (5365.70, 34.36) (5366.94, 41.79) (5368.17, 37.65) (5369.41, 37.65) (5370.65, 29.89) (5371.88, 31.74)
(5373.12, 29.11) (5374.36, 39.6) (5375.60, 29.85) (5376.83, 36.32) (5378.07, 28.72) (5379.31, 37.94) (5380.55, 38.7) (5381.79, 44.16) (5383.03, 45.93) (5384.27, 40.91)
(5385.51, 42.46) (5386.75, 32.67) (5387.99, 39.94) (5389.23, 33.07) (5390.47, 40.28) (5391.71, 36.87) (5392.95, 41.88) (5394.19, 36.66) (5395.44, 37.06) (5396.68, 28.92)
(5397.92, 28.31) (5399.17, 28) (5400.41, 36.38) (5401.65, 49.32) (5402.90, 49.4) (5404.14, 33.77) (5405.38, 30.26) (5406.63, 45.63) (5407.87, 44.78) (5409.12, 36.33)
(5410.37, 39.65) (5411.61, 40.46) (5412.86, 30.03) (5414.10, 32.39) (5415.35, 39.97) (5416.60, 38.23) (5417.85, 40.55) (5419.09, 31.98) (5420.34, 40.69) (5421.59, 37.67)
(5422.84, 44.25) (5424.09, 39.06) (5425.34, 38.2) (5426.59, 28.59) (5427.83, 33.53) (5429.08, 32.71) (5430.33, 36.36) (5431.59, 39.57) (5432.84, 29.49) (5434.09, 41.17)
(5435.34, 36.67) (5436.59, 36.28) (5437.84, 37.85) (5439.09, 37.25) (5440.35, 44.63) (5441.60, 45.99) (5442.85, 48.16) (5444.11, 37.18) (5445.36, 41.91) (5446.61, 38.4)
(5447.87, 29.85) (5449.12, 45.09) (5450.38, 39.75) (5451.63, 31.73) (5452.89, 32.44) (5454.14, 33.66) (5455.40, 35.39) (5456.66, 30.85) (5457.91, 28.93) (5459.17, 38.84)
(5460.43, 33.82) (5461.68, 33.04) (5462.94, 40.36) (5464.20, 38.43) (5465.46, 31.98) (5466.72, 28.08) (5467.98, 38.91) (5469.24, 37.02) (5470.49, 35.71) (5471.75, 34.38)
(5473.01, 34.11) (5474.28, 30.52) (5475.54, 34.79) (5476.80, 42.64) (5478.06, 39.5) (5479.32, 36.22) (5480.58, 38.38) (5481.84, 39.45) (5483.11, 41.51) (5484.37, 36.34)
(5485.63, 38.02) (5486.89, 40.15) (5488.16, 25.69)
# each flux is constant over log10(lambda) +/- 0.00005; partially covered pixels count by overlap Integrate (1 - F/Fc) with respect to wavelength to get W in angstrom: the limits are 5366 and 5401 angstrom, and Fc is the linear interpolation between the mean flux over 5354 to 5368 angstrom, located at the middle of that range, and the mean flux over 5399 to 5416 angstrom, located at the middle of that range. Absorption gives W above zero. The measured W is 1.7 angstrom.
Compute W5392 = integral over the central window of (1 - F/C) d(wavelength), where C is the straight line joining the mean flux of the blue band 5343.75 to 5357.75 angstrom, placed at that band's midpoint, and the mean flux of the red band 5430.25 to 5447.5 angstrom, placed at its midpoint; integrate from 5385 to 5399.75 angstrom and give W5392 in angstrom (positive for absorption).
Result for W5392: 1.6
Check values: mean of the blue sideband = 40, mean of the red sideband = 39.3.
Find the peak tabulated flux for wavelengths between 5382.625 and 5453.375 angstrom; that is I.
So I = 49.4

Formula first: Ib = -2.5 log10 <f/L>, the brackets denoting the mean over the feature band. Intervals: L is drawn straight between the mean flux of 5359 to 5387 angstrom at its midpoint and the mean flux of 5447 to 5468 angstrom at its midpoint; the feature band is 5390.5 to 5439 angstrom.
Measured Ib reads -0.05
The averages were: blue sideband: 36.5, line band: 37.1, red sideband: 34.7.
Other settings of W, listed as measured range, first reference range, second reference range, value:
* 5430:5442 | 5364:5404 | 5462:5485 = -0.6 angstrom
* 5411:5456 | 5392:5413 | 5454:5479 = -1.3 angstrom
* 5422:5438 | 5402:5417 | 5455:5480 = 0.4 angstrom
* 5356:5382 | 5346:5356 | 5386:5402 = 2.3 angstrom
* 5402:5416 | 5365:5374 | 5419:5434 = -1.1 angstrom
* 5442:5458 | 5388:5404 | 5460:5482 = -0.2 angstrom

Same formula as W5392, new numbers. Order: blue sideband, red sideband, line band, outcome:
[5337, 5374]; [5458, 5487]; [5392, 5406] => 0.1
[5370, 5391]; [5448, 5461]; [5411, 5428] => -0.6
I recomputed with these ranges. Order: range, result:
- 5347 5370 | 45.39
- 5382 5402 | 49.32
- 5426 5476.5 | 48.16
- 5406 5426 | 45.63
